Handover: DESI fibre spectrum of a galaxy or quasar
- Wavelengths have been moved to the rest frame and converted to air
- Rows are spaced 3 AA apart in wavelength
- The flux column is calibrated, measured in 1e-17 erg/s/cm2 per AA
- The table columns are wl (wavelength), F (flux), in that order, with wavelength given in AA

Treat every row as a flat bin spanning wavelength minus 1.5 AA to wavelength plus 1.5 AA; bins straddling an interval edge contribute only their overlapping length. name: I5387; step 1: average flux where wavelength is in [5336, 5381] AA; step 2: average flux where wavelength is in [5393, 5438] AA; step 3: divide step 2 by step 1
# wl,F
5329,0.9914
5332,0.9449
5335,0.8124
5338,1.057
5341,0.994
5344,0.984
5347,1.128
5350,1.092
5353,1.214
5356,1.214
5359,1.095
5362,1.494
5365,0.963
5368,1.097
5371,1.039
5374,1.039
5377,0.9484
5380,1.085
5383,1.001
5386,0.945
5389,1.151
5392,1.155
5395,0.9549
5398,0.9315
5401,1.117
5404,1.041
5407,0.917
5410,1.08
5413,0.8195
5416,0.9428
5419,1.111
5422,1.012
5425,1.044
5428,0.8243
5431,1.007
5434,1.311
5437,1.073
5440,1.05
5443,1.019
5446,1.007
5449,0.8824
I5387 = 0.9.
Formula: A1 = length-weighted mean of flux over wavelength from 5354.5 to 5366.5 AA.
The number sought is 1.19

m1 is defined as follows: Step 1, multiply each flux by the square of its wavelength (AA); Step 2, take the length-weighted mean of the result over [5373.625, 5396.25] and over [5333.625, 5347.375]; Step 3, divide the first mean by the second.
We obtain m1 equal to 1.07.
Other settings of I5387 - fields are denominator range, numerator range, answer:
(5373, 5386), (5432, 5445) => 1.10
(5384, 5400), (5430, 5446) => 1.06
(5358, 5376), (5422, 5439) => 0.94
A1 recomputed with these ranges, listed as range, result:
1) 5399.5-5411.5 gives 1.04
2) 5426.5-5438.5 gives 1.05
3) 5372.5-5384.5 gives 1.02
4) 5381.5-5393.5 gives 1.06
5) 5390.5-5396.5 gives 1.05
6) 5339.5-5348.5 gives 1.04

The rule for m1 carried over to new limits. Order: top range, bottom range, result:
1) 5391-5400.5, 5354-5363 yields 0.82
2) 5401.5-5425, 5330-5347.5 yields 1.05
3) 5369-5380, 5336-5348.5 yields 1.00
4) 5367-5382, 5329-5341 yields 1.11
